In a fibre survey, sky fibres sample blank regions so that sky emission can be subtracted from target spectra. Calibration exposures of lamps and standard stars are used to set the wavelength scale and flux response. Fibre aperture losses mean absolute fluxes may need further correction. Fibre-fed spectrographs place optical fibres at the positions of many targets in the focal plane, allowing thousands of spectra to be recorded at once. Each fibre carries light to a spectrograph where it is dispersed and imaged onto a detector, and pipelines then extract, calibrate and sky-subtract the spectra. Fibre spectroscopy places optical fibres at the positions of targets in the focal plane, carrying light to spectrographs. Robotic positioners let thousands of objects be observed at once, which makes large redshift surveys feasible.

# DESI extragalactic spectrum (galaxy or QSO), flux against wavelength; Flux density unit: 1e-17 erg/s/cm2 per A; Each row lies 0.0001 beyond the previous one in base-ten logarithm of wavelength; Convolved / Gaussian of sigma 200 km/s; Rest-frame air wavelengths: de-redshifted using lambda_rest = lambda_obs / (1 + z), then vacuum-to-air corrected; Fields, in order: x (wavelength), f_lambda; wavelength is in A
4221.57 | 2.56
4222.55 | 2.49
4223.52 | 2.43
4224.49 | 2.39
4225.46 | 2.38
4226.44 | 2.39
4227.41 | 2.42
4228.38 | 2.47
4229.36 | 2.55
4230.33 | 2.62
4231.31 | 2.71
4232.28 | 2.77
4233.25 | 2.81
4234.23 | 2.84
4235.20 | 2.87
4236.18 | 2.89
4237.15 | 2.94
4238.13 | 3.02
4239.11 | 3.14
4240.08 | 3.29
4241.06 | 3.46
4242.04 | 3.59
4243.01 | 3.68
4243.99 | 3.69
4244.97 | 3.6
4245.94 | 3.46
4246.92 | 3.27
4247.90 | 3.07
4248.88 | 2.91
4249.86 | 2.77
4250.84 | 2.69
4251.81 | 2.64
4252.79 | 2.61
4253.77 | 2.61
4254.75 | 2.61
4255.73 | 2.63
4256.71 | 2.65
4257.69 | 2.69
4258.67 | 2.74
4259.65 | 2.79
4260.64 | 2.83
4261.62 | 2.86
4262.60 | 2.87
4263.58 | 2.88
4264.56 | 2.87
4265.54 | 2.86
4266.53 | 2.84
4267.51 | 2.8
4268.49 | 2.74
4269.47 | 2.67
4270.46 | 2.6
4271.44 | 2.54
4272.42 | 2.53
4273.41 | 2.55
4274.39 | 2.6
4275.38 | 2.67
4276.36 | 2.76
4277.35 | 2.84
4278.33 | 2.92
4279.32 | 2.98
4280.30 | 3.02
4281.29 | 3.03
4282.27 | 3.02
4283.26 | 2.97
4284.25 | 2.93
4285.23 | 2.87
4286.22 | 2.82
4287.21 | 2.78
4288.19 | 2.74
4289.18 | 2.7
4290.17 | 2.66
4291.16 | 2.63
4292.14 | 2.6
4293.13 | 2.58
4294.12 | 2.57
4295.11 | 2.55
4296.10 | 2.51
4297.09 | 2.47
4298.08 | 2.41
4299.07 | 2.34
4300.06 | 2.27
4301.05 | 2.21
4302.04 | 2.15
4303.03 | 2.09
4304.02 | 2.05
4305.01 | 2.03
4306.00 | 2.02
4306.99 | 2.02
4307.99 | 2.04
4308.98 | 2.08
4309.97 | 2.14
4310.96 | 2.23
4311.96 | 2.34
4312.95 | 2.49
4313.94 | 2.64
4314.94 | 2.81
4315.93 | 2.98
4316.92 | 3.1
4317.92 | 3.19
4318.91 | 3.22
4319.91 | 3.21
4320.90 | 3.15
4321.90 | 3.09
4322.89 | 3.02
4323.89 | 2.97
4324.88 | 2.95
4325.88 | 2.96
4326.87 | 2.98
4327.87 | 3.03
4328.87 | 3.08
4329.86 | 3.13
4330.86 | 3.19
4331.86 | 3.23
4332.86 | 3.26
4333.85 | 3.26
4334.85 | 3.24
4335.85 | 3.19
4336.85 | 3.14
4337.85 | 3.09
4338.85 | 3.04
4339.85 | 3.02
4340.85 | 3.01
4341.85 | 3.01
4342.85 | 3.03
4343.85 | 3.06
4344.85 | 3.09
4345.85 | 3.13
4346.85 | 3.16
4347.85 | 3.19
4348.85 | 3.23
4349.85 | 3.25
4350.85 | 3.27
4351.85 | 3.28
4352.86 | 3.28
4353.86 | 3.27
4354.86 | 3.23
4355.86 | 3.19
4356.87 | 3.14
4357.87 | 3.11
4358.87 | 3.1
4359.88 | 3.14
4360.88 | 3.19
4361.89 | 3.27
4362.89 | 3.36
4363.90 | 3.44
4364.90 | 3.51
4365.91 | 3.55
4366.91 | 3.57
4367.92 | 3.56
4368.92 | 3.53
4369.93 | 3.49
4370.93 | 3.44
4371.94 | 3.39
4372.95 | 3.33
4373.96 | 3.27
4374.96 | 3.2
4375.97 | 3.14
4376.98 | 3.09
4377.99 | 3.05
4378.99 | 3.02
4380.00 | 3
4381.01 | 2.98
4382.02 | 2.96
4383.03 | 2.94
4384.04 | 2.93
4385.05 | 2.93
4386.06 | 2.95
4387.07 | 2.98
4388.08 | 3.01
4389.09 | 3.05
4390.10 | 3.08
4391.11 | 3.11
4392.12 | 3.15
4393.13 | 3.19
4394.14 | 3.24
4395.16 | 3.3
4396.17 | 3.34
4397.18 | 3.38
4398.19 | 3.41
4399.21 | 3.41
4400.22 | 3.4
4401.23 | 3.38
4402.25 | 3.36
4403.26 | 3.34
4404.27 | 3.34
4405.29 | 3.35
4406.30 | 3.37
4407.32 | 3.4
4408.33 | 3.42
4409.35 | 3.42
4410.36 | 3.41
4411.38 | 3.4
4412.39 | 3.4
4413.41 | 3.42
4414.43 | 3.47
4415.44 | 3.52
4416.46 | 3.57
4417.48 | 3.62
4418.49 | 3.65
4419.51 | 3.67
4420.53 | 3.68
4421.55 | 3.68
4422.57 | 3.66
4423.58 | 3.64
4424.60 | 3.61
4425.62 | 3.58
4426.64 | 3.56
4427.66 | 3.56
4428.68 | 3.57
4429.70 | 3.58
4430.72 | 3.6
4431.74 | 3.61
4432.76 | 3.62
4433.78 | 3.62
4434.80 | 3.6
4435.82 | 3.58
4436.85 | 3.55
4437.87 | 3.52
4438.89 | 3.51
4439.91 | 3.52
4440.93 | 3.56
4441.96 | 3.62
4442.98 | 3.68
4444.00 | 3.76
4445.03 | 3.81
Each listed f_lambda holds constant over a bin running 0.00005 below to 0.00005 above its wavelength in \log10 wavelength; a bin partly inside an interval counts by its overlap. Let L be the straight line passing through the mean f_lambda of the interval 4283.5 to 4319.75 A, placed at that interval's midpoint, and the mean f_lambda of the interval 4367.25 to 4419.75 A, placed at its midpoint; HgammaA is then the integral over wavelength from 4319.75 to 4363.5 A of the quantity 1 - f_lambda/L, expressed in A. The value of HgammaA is -4.5 A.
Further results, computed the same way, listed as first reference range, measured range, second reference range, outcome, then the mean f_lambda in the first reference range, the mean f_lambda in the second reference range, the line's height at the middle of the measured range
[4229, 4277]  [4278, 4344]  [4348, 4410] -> 6.1 A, 2.88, 3.25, 3.05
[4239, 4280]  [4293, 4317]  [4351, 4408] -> 5.4 A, 2.9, 3.24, 3.03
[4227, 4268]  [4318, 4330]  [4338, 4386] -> 0.1 A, 2.91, 3.2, 3.1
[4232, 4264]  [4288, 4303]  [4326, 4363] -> 2.9 A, 2.98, 3.15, 3.06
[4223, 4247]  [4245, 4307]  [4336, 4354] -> 6.8 A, 2.94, 3.14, 3.02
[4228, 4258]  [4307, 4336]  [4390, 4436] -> 2.8 A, 2.96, 3.47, 3.19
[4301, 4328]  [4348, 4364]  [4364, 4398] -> -1.3 A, 2.62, 3.21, 2.98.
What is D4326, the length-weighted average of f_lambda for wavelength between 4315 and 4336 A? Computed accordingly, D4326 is 3.11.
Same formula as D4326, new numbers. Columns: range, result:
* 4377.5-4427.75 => 3.33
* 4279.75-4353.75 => 2.82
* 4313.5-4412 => 3.19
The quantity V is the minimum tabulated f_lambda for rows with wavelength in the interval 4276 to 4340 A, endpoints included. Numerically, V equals 2.02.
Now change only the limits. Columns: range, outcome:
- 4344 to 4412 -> 2.93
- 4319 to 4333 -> 2.95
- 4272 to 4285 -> 2.53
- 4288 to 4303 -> 2.15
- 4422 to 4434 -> 3.56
